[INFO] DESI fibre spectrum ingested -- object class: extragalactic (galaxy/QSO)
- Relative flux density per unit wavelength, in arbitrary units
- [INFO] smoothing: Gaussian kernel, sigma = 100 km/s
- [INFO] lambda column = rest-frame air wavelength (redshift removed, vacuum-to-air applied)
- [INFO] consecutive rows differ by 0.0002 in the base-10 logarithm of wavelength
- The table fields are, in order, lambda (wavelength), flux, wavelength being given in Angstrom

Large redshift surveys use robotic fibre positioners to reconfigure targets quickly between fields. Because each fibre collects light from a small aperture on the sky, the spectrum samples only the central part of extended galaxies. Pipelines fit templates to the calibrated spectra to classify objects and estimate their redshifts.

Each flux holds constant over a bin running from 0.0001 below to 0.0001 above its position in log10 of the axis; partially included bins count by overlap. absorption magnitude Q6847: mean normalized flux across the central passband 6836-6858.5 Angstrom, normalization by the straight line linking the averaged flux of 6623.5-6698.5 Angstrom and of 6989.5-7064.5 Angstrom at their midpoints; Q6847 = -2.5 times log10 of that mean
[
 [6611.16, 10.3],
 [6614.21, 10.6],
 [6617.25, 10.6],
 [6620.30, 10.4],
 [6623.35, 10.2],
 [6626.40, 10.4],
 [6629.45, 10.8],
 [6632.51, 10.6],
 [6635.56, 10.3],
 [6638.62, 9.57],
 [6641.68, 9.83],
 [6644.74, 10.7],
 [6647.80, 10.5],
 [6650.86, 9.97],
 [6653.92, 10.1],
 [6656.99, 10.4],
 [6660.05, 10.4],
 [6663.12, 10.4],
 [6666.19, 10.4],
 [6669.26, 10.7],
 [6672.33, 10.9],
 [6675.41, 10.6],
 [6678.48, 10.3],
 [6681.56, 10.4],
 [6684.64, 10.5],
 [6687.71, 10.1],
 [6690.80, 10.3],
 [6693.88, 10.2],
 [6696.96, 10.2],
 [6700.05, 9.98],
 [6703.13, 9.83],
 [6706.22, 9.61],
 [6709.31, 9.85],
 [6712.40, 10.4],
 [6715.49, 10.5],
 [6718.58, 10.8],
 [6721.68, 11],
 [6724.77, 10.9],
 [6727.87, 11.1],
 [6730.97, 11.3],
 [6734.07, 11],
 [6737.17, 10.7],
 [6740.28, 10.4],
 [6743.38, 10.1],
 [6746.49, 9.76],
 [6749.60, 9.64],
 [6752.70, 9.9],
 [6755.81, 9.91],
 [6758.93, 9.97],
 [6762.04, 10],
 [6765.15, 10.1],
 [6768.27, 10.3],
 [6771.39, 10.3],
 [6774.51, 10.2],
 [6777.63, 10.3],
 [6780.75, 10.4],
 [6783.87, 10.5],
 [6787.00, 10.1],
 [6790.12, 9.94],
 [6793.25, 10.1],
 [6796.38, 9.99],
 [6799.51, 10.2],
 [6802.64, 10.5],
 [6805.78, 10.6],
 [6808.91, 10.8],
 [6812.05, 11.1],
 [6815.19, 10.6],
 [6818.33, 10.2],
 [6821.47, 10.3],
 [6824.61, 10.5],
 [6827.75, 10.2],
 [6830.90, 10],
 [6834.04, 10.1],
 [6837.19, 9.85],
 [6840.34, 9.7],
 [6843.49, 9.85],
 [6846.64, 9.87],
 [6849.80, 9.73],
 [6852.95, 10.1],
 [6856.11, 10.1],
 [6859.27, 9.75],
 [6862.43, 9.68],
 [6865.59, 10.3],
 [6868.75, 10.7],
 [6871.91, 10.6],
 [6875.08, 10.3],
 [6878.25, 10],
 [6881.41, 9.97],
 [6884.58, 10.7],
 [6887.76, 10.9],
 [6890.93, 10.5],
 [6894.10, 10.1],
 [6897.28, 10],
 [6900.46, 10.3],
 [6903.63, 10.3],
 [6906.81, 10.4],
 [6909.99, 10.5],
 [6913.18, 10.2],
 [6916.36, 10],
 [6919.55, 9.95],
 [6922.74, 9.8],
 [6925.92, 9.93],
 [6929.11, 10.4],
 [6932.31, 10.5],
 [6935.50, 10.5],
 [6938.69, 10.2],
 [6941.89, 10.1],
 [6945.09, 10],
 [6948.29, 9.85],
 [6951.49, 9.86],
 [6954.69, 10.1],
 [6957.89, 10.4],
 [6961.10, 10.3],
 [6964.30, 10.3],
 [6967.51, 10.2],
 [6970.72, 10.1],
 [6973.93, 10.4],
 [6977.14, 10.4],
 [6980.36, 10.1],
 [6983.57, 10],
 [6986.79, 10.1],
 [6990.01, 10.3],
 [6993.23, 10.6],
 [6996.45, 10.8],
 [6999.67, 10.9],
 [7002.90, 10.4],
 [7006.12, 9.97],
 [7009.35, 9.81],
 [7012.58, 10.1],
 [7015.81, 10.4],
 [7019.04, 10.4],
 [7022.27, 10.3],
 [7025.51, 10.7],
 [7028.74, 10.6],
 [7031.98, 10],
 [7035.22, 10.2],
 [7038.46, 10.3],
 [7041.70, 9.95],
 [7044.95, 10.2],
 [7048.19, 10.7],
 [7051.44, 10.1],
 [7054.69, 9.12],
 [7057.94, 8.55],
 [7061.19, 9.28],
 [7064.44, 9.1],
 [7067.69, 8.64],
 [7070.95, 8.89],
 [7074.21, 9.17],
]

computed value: 0.04 mag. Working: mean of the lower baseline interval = 10.4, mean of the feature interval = 9.88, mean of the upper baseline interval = 10.1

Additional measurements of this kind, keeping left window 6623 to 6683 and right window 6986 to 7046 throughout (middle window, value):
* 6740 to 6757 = 0.047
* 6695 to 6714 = 0.041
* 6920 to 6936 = 0.015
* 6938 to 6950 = 0.033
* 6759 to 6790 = 0.015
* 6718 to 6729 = -0.060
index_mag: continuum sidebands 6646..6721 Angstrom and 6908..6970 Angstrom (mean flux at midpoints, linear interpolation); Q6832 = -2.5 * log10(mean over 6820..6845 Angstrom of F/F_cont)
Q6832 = 0.02 mag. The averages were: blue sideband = 10.3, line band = 10.1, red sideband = 10.2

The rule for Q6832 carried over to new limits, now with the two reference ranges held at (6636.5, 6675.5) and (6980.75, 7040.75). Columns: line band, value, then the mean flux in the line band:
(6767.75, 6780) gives 0.01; 10.3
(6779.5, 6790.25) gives 0.01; 10.3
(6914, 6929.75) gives 0.03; 10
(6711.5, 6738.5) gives -0.06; 10.9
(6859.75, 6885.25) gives 0.01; 10.2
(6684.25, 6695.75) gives 0.01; 10.3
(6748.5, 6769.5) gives 0.04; 9.98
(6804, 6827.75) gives -0.02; 10.6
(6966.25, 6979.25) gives 0.01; 10.3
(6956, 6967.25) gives 0.00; 10.3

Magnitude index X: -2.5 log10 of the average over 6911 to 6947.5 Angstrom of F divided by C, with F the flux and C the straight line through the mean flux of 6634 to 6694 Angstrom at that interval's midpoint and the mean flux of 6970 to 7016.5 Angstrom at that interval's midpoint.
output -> 0.02 mag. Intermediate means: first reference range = 10.3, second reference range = 10.3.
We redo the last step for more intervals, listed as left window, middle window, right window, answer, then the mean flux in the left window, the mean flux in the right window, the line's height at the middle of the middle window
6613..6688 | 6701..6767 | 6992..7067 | 0.00 mag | 10.4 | 10.1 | 10.3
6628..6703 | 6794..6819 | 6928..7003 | -0.02 mag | 10.3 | 10.3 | 10.3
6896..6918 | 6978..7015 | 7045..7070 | -0.06 mag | 10.2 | 9.4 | 9.74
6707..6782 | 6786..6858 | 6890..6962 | 0.01 mag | 10.4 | 10.2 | 10.3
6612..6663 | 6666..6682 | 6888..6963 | -0.03 mag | 10.3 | 10.2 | 10.3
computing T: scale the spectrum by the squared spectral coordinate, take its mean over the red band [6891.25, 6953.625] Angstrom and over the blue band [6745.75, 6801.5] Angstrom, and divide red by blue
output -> 1.05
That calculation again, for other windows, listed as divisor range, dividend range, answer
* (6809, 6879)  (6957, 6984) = 1.05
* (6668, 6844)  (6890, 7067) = 1.05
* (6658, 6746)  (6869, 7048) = 1.06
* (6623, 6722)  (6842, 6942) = 1.05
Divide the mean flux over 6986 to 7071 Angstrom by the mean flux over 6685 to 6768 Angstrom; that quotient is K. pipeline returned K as 0.97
